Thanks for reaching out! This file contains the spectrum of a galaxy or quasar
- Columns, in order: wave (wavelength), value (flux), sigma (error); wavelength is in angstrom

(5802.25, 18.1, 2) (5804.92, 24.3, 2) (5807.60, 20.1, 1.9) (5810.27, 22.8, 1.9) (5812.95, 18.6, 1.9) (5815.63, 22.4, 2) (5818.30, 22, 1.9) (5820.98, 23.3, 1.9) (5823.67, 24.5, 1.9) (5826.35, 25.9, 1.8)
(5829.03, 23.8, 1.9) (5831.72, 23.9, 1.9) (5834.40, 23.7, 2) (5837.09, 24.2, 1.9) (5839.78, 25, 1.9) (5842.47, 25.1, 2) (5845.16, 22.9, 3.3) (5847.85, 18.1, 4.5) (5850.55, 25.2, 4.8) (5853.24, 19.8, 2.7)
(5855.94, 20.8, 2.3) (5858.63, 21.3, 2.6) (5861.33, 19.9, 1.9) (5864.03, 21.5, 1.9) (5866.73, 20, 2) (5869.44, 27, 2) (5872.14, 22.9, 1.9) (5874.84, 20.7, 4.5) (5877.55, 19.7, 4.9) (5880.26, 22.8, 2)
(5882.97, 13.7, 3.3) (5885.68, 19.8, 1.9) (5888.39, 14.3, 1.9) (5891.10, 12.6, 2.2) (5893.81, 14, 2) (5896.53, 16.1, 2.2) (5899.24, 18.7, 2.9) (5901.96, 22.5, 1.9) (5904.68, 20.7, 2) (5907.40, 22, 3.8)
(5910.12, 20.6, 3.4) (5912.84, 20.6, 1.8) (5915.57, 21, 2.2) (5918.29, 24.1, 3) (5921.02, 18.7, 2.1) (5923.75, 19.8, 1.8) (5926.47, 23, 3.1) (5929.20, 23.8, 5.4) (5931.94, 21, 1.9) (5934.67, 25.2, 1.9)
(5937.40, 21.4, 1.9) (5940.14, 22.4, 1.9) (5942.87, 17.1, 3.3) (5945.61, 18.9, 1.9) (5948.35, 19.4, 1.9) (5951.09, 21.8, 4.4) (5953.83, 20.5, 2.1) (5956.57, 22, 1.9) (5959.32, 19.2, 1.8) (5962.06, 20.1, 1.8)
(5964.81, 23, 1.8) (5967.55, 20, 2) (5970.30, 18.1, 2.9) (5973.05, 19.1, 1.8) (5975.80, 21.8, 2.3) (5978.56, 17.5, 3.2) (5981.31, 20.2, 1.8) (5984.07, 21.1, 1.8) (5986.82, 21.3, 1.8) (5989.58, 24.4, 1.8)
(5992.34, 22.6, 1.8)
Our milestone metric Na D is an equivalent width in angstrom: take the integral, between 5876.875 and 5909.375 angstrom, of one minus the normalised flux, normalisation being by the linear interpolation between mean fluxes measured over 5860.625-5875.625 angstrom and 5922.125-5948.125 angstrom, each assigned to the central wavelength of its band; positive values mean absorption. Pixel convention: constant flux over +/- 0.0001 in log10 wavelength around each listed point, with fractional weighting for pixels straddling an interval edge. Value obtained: 5.55 angstrom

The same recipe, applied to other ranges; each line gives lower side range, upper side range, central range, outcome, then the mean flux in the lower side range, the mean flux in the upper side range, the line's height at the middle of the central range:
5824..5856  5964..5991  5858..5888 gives 2.7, 23.3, 20.6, 22.7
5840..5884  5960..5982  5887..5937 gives 1.9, 21.5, 19.9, 20.8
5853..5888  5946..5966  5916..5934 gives -1.0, 20.6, 20.7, 20.7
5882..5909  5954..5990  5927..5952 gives -2.7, 17.5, 20.5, 19.2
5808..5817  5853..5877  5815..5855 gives -3.7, 21.2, 21.6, 21.3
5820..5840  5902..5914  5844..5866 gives 2.0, 24.3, 21.2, 23.3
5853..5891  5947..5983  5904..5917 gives -0.6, 20.1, 20.2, 20.1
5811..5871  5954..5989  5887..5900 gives 4.0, 22.7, 20.4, 21.8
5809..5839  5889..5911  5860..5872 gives -1.0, 23.2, 18.2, 20.5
